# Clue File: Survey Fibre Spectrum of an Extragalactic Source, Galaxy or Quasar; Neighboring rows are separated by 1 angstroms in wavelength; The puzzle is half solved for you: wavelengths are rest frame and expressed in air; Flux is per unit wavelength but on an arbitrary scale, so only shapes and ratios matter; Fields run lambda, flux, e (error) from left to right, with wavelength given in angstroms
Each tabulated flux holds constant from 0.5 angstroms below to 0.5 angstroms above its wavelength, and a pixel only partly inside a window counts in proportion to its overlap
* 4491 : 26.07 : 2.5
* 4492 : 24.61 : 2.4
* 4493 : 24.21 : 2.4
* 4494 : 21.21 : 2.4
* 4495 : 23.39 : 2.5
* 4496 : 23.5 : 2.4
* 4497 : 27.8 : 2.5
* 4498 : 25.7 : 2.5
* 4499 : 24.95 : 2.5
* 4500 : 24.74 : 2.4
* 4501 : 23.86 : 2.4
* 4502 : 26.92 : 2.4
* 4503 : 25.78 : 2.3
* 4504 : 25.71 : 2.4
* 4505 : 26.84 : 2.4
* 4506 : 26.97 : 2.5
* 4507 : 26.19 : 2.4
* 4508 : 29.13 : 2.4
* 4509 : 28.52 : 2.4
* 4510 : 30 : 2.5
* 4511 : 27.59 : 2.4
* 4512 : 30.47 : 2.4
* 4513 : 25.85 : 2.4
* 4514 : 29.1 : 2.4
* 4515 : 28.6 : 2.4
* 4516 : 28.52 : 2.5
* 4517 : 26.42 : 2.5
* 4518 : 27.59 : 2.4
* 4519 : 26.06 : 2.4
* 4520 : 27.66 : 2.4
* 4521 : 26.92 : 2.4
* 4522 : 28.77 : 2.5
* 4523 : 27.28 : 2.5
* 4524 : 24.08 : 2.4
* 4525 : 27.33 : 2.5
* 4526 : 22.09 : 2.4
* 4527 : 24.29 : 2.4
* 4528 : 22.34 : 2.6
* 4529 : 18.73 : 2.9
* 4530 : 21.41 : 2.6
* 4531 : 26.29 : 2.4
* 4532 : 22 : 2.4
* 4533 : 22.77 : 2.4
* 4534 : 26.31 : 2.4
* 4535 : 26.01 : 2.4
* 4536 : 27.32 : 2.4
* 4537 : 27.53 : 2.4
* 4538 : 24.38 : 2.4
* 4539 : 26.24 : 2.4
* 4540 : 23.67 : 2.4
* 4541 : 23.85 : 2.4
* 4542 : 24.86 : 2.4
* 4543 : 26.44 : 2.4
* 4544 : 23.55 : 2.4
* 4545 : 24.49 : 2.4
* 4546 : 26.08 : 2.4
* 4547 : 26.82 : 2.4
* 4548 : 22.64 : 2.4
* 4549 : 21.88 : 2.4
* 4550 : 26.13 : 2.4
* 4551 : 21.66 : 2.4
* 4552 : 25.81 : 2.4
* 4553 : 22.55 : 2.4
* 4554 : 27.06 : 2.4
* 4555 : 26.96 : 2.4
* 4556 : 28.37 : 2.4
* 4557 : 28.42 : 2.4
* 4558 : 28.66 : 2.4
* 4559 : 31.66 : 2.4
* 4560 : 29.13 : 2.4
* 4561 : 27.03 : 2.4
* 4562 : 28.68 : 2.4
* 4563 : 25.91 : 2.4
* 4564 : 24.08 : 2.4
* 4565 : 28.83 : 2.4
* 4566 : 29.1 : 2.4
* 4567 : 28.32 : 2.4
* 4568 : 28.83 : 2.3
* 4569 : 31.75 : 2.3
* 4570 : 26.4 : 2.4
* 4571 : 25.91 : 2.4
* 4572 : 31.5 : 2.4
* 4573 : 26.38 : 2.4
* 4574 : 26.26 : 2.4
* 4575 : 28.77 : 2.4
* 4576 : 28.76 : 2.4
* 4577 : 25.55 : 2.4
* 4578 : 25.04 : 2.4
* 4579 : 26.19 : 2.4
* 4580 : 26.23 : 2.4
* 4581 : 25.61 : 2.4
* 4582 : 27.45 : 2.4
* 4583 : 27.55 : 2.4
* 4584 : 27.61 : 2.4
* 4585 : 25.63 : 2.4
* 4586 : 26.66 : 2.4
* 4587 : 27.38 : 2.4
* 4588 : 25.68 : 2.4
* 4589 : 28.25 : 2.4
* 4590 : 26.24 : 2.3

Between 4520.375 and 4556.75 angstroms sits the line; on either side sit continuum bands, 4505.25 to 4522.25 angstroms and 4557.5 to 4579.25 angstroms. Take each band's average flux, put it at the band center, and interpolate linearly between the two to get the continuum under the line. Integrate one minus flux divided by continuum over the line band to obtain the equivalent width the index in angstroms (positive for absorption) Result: 3.9 angstroms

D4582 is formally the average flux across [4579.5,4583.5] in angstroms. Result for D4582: 26.7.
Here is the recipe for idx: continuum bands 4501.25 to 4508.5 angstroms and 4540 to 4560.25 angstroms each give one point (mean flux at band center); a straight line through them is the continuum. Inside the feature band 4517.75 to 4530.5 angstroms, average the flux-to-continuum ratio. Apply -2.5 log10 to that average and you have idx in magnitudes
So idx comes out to 0.059 mag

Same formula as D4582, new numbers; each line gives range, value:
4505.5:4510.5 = 28.2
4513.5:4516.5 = 28.7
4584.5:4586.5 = 26.1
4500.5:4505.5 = 25.8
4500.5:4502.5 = 25.4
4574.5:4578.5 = 27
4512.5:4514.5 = 27.5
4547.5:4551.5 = 23.1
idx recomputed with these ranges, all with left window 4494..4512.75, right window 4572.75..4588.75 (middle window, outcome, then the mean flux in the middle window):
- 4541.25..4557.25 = 0.060 mag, 25.2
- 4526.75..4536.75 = 0.116 mag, 23.8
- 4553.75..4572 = -0.061 mag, 28.2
